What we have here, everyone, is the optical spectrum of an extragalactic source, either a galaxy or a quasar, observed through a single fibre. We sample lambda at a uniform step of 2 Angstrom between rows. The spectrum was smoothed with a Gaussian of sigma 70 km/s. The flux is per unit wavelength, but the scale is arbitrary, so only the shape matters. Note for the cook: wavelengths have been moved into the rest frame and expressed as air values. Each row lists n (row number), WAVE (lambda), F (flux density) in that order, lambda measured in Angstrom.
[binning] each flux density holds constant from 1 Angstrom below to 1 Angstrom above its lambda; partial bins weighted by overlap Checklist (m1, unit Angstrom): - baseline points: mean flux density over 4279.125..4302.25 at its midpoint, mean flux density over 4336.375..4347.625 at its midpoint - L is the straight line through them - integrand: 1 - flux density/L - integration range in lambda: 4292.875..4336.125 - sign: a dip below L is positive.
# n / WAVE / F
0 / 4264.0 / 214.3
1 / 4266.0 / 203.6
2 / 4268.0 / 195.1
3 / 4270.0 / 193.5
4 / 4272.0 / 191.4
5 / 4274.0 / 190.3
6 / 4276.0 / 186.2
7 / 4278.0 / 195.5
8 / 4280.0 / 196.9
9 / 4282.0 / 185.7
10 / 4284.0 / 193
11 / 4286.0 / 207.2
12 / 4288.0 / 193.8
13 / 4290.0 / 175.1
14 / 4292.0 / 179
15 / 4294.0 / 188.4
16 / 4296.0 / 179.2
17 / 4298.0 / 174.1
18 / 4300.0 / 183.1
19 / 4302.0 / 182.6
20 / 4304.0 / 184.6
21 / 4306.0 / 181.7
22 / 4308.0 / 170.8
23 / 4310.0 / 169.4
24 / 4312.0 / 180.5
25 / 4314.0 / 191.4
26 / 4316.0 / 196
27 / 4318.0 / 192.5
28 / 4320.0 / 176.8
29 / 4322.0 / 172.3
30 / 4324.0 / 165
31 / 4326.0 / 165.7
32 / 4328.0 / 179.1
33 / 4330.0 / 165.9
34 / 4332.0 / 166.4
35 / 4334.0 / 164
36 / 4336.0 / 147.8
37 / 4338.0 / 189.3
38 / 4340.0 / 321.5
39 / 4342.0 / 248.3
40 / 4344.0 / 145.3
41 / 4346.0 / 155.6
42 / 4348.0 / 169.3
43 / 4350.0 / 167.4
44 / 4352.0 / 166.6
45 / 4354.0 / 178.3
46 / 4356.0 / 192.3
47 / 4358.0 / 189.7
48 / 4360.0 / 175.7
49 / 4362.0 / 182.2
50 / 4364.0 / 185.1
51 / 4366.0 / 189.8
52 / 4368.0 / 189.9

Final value 4.1 Angstrom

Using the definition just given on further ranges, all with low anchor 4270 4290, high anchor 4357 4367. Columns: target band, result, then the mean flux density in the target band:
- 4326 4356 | 0.6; 183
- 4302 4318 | 0.6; 183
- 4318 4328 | 0.8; 173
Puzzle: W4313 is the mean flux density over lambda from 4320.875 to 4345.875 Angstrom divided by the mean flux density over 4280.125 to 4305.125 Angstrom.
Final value 0.99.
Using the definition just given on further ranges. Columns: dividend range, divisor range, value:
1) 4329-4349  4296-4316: 1.04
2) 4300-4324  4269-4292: 0.95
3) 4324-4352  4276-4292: 0.95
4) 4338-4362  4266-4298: 1.01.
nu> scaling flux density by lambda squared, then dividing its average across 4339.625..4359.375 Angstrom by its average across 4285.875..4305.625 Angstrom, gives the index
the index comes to 1.06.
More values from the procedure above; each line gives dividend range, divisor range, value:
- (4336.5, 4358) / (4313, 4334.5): 1.10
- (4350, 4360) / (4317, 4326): 1.04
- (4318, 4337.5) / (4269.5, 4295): 0.91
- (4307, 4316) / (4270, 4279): 0.96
